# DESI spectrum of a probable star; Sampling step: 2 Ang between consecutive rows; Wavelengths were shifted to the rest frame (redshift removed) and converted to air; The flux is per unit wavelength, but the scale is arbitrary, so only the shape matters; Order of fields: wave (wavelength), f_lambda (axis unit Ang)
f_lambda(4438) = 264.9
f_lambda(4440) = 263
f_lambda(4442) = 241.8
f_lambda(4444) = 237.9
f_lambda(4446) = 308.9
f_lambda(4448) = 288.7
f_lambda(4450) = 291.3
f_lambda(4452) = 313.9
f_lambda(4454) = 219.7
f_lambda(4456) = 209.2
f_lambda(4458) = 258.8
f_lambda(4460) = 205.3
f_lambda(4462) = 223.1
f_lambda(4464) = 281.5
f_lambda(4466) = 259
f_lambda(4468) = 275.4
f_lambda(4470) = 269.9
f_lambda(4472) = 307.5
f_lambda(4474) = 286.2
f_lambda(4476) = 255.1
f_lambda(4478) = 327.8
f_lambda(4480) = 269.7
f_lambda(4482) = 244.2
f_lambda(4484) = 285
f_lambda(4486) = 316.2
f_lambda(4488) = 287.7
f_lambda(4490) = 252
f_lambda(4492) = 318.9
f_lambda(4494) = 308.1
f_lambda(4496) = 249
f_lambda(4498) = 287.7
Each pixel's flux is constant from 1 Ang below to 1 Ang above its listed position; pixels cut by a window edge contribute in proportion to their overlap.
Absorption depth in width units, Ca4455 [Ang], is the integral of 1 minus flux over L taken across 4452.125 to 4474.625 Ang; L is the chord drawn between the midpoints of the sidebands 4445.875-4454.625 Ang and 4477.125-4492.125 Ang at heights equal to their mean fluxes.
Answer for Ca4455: 2.3 Ang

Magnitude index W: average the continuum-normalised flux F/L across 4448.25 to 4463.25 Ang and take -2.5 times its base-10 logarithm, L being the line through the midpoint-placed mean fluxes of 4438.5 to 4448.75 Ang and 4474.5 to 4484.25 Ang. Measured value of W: 0.09 mag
